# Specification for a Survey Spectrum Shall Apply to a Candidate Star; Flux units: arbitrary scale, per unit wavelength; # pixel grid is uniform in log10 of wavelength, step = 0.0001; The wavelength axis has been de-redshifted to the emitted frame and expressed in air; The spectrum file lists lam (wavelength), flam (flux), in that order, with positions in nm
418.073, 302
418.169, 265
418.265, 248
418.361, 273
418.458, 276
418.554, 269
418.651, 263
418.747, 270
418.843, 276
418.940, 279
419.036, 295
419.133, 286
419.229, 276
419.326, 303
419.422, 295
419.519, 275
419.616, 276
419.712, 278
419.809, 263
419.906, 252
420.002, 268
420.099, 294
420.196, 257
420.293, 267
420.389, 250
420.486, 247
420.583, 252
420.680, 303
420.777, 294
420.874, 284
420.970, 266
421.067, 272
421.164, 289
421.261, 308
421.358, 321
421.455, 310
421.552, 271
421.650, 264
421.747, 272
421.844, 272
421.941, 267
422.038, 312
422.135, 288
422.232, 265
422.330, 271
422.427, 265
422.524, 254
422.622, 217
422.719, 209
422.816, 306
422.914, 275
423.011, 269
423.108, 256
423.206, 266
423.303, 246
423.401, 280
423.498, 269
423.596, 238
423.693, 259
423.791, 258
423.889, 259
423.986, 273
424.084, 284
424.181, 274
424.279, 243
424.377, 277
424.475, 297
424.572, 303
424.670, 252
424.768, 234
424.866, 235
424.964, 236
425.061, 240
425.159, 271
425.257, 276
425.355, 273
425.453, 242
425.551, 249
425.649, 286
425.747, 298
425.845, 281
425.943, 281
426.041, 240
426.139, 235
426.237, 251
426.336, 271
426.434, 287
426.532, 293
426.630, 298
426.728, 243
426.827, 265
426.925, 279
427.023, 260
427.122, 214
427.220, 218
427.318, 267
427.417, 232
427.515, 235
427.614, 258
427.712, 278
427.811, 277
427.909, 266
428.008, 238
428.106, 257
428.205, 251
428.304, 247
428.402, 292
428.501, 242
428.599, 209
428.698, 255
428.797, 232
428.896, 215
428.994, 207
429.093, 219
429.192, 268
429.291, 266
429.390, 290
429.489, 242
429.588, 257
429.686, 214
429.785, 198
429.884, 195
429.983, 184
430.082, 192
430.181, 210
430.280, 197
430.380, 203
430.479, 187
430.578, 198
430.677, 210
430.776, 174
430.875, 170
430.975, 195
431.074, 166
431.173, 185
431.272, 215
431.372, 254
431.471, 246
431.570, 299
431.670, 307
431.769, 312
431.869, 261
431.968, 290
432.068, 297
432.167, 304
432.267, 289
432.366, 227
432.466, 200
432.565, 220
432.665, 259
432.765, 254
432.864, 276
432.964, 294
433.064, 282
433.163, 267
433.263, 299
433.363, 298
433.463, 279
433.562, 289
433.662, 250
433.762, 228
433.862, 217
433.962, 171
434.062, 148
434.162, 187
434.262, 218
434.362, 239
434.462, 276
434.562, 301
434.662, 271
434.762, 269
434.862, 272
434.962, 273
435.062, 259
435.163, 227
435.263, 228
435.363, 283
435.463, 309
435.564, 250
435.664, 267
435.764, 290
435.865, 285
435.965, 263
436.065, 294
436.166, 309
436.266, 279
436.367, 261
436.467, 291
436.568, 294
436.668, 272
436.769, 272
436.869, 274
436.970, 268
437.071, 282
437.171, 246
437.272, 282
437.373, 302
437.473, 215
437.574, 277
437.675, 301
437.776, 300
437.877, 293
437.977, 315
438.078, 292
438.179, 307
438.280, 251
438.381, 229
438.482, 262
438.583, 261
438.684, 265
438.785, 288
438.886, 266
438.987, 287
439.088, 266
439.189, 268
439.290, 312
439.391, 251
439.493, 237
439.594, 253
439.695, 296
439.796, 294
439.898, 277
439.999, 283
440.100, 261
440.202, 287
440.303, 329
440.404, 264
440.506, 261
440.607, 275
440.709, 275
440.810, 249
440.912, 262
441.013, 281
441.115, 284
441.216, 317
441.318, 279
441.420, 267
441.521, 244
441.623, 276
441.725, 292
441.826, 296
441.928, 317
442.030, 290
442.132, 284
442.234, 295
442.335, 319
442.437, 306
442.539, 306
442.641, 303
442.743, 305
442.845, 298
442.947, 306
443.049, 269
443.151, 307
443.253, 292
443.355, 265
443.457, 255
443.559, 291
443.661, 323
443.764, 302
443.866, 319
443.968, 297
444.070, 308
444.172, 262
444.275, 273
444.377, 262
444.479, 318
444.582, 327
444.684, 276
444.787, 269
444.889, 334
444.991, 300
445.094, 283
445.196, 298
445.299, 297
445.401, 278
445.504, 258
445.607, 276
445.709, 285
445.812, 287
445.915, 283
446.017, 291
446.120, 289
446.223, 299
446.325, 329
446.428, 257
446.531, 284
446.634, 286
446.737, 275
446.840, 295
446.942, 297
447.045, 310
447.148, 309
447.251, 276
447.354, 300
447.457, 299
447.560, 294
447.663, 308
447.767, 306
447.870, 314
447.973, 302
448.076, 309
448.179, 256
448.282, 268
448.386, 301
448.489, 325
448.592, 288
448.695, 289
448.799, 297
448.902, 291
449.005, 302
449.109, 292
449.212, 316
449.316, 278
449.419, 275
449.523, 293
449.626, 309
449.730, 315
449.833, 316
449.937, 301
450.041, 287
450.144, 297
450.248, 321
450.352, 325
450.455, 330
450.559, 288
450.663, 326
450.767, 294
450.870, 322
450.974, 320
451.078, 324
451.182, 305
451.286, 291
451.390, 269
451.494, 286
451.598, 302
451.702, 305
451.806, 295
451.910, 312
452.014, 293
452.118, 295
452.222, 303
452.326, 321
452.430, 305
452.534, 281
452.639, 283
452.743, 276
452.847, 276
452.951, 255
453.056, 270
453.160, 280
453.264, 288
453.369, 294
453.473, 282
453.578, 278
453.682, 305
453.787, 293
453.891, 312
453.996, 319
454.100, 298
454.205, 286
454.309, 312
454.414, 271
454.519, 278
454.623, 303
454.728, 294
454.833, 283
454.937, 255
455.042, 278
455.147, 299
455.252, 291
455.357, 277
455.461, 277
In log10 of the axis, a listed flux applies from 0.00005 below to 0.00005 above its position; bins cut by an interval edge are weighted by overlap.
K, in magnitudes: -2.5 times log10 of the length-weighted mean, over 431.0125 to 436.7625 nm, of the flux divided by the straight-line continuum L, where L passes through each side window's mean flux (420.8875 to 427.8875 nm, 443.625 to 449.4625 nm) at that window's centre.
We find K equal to 0.07 mag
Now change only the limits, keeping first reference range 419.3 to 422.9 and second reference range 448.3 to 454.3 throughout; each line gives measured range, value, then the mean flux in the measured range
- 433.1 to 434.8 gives 0.15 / 248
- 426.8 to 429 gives 0.13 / 248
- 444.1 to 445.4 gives 0.00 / 291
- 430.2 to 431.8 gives 0.28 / 219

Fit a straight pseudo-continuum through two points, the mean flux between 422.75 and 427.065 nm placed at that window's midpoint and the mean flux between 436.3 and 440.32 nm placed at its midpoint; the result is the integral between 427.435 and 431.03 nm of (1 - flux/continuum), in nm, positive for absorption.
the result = 0.54 nm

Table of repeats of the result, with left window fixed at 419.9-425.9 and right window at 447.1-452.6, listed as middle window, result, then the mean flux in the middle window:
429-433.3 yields 0.62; 238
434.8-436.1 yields 0.07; 269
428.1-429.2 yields 0.14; 239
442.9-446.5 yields 0.05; 290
